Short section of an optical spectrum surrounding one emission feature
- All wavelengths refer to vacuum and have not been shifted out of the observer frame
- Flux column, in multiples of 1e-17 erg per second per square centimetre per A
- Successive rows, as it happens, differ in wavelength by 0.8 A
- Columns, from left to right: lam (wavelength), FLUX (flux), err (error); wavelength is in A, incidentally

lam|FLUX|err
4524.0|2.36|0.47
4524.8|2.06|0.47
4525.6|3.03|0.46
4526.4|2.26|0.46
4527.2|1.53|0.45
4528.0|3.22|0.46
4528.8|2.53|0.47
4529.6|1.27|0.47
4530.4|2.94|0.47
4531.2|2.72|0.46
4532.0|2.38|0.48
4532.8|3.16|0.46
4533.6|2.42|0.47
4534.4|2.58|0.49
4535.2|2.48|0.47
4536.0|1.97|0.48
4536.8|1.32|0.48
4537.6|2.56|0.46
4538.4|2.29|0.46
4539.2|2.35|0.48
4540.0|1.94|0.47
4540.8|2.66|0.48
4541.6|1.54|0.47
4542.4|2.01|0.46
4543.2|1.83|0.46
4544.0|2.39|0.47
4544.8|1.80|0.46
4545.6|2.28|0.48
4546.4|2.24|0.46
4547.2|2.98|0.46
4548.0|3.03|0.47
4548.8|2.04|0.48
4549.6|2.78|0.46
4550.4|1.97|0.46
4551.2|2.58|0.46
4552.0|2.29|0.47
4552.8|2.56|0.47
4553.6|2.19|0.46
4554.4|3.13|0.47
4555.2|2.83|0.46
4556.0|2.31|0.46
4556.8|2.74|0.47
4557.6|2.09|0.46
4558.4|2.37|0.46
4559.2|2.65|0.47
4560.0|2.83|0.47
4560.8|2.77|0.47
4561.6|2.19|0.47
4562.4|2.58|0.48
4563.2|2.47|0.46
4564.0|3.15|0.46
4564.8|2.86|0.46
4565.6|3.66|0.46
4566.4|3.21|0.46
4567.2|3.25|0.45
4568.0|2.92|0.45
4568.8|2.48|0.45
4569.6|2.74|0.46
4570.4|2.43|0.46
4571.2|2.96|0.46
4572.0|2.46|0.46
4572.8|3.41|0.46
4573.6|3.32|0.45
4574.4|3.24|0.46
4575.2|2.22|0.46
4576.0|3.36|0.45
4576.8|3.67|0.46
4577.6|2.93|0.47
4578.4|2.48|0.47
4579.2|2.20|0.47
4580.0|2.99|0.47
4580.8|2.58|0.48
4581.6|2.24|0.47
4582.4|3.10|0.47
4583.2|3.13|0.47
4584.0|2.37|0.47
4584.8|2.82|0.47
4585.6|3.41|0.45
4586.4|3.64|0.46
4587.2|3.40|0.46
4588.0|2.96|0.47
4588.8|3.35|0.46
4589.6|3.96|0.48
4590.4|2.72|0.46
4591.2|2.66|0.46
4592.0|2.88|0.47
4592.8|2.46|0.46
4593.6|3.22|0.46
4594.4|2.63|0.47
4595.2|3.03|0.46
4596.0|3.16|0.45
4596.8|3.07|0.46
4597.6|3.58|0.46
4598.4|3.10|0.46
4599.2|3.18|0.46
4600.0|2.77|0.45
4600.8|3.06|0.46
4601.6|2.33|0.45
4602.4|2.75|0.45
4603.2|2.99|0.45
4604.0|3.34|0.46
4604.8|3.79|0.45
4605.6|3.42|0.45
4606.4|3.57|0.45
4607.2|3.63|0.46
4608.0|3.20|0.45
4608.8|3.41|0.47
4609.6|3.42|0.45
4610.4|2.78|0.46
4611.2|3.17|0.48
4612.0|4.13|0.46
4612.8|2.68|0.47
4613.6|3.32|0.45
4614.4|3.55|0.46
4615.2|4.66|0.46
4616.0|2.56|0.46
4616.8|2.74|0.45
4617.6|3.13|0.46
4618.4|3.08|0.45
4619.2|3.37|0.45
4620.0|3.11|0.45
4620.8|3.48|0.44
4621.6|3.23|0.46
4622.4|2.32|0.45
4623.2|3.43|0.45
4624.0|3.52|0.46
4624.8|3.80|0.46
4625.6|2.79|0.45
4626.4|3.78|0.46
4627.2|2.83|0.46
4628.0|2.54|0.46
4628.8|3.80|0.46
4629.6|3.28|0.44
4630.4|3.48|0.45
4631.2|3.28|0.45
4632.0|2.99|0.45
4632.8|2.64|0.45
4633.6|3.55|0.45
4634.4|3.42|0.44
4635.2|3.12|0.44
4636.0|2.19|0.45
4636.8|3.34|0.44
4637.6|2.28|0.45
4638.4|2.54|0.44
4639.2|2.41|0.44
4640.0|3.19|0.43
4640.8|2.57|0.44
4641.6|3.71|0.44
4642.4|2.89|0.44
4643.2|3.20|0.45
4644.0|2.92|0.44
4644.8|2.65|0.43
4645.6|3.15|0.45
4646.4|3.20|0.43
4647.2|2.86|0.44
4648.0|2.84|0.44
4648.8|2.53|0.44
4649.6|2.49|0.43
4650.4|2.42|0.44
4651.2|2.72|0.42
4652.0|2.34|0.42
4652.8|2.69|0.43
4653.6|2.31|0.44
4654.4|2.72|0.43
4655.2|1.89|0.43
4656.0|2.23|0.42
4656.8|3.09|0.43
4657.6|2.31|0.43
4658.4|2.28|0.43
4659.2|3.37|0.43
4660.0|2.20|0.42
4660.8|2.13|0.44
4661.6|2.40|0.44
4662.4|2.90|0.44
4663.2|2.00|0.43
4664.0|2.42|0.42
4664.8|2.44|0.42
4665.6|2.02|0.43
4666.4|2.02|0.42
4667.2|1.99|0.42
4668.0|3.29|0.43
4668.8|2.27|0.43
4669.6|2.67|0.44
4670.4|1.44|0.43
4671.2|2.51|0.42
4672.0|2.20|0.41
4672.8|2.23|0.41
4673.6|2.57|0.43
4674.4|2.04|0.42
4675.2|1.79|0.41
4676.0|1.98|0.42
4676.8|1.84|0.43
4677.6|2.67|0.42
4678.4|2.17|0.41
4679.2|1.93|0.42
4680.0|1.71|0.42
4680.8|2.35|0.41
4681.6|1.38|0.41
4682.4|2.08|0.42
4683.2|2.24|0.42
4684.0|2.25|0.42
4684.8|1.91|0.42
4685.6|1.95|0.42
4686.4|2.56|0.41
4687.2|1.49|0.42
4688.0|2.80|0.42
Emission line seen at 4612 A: C III] 1909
